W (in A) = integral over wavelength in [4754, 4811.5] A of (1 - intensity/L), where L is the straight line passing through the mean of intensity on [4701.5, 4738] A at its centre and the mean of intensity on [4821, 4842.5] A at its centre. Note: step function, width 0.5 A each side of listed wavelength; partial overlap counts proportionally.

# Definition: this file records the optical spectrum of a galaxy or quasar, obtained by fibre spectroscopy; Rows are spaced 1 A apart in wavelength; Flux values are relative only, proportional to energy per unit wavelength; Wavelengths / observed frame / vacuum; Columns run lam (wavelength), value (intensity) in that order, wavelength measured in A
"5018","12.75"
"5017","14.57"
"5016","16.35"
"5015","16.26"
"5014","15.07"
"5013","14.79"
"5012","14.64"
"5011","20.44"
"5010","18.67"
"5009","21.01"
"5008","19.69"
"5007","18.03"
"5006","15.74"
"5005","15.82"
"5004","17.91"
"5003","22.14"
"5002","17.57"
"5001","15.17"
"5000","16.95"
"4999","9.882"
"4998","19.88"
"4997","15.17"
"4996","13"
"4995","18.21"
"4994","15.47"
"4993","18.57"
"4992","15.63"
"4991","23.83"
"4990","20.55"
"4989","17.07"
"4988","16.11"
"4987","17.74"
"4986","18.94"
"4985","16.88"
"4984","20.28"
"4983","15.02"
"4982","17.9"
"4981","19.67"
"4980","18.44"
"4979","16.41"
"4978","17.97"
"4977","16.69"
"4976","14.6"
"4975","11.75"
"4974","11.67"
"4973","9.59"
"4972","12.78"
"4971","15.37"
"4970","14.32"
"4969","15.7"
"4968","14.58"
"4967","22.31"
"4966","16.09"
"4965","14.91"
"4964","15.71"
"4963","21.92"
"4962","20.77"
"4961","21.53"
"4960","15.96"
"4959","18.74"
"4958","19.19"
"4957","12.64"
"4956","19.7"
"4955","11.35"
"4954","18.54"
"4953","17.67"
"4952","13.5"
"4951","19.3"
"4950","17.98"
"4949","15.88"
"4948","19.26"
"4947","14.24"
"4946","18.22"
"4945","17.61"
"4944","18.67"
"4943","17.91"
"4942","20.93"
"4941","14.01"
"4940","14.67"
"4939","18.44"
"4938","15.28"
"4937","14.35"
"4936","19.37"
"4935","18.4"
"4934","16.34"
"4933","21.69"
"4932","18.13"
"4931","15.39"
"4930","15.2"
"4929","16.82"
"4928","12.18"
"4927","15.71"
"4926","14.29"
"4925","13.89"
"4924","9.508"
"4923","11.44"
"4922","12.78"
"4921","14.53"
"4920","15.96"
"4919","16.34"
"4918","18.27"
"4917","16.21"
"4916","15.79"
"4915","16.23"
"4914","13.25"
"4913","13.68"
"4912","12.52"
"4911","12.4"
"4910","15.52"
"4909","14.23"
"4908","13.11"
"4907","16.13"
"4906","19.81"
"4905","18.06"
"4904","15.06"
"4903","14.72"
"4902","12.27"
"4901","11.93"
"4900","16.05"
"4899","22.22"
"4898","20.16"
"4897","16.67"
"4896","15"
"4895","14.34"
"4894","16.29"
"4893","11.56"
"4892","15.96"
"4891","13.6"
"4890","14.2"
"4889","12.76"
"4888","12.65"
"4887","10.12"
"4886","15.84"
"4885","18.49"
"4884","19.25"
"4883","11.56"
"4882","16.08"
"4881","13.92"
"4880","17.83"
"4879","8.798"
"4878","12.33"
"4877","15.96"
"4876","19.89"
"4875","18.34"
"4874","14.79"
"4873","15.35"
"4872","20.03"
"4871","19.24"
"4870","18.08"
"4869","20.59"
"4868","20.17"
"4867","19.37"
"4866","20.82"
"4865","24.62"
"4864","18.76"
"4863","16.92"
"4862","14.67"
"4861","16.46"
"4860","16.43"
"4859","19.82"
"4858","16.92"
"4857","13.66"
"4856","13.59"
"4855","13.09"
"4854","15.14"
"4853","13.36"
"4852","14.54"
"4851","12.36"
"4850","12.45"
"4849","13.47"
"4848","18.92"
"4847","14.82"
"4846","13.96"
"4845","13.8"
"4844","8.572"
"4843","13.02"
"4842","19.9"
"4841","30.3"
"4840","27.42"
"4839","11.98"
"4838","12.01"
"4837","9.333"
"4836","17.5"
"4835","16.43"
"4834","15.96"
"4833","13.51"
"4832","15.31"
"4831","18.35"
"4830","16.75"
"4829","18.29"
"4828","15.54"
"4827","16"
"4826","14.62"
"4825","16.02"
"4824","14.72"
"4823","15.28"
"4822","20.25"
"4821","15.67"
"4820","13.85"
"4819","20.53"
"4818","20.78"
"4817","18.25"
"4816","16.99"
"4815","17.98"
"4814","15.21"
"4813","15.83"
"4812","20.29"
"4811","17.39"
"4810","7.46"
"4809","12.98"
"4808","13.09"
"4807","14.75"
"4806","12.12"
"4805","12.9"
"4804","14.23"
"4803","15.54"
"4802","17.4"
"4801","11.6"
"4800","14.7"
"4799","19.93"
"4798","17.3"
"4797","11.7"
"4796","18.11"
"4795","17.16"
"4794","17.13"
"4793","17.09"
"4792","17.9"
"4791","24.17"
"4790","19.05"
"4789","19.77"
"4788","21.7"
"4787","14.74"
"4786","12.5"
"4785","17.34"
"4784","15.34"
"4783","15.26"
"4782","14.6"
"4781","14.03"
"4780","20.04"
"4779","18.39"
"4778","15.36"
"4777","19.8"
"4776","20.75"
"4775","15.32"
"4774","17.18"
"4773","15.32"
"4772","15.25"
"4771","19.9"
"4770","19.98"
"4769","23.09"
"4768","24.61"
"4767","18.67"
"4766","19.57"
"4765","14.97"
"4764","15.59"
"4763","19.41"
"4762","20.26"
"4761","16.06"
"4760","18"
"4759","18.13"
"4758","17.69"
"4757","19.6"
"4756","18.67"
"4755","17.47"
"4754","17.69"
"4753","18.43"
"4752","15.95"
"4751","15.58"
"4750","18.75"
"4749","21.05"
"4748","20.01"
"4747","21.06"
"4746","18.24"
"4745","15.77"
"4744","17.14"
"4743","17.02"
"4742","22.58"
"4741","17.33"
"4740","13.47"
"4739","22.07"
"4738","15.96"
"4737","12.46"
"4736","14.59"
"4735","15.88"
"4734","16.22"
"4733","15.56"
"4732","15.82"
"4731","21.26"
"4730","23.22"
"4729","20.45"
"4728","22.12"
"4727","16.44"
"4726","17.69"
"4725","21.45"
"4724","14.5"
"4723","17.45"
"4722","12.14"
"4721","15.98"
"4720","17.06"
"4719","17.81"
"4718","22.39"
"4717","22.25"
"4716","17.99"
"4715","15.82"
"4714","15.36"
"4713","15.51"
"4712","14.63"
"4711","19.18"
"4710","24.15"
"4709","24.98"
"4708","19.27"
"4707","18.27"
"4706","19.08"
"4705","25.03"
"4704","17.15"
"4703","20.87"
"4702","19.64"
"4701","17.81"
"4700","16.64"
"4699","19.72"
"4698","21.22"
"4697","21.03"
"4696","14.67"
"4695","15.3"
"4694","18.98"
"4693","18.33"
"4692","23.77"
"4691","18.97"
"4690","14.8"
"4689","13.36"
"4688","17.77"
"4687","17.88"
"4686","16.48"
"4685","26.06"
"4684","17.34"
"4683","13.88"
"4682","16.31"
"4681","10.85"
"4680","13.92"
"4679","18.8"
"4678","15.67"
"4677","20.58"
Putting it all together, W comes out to 1.8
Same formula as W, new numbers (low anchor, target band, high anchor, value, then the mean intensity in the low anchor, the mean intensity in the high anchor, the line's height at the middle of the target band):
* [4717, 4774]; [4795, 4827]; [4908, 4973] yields 3.1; 18.1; 16.1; 17.4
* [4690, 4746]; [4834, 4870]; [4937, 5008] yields 2.2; 18.3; 16.9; 17.5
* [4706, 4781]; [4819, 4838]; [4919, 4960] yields 1.7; 18.2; 16.2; 17.3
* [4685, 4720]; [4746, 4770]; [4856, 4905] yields -1.0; 18.8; 16.3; 18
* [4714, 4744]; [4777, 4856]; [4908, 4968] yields 4.9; 17.7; 16.3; 17.1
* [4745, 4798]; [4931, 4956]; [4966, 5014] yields -0.2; 17.9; 16.8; 17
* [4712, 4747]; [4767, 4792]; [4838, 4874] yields -1.1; 17.6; 16.8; 17.3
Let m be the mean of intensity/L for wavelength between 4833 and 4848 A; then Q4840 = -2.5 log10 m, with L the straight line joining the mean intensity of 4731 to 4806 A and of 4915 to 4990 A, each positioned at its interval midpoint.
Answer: 0.06 mag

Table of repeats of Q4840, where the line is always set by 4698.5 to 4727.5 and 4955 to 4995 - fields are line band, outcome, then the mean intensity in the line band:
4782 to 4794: 0.030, 17.6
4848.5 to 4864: 0.177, 15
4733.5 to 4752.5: 0.054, 17.4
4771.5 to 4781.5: 0.060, 17.1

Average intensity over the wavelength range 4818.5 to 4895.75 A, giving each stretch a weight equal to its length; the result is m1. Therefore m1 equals 16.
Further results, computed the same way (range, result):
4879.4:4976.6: 15.8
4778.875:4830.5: 16.3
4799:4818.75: 15.4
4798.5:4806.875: 14.8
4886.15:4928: 14.7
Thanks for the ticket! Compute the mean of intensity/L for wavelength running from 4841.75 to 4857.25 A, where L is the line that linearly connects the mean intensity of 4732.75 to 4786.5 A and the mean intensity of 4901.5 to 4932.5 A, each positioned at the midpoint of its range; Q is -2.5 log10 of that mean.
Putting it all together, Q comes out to 0.15 mag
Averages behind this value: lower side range 17.6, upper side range 14.8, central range 14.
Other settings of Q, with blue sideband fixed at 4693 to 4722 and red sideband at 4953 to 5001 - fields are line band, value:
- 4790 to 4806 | 0.10 mag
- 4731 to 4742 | 0.13 mag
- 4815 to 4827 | 0.06 mag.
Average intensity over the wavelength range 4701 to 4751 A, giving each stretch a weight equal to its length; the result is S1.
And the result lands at 18.3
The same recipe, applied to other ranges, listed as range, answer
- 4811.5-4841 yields 16.8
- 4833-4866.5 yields 16.1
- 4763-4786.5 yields 17.6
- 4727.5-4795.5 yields 18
